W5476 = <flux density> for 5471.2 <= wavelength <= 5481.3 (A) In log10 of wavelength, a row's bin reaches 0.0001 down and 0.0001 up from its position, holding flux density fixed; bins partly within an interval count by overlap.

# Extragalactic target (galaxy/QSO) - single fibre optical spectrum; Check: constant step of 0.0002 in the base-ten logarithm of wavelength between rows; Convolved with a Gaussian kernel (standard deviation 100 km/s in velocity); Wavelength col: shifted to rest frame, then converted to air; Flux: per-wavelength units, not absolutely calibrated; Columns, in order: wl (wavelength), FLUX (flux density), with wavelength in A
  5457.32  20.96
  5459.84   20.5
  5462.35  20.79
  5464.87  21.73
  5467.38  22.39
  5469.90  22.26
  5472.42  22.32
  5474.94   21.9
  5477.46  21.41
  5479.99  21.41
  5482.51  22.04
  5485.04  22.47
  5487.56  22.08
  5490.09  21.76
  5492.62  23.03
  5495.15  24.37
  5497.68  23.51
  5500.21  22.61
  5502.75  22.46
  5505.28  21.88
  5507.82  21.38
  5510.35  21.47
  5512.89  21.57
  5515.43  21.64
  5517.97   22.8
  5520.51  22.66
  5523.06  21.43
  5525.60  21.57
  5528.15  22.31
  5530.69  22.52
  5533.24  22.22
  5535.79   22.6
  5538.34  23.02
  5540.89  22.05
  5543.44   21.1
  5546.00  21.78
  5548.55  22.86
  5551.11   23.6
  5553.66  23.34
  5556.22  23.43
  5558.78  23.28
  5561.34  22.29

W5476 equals 21.8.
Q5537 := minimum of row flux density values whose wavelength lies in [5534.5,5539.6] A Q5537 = 22.6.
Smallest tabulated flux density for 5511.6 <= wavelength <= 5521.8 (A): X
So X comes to 21.57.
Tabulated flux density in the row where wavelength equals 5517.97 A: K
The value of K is 22.8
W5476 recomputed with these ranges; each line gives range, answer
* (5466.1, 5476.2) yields 22.2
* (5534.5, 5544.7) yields 22.2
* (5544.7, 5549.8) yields 22.3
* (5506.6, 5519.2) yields 21.8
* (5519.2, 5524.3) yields 22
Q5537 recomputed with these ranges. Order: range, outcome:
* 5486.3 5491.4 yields 21.76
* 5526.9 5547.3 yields 21.1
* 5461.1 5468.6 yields 20.79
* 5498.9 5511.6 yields 21.38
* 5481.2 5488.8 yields 22.04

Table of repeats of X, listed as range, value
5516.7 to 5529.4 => 21.43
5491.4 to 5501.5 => 22.61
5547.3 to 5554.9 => 22.86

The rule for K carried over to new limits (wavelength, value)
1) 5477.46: 21.41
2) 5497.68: 23.51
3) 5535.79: 22.6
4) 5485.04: 22.47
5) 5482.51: 22.04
